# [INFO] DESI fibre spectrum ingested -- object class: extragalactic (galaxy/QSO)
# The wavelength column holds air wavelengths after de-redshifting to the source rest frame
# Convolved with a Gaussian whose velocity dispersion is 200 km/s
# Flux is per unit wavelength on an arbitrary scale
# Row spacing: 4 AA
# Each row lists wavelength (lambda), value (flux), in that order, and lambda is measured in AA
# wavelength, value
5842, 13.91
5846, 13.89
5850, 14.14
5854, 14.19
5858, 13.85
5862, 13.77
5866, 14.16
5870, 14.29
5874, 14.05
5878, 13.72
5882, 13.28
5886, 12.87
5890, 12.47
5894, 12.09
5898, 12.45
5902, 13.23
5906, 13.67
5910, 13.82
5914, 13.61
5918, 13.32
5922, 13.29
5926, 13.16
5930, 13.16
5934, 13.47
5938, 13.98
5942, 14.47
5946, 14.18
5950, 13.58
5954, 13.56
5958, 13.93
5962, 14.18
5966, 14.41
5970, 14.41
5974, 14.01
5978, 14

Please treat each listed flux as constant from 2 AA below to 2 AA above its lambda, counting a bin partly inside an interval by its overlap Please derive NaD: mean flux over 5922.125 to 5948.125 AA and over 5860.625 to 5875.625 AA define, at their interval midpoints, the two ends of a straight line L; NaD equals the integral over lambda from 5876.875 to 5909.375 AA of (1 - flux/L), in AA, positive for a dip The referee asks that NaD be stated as 2.2 AA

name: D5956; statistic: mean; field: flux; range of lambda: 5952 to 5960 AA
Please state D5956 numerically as 13.7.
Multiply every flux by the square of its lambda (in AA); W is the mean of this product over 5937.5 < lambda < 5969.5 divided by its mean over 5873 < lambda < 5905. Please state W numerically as 1.10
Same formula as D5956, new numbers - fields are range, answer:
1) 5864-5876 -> 14.2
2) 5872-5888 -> 13.5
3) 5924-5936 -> 13.3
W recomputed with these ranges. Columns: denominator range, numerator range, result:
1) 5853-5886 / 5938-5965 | 1.04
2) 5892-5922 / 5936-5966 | 1.08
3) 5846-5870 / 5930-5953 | 1.02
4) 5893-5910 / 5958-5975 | 1.12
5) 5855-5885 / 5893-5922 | 0.97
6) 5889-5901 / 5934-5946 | 1.15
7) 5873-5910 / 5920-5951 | 1.06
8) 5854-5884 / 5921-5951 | 1.01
